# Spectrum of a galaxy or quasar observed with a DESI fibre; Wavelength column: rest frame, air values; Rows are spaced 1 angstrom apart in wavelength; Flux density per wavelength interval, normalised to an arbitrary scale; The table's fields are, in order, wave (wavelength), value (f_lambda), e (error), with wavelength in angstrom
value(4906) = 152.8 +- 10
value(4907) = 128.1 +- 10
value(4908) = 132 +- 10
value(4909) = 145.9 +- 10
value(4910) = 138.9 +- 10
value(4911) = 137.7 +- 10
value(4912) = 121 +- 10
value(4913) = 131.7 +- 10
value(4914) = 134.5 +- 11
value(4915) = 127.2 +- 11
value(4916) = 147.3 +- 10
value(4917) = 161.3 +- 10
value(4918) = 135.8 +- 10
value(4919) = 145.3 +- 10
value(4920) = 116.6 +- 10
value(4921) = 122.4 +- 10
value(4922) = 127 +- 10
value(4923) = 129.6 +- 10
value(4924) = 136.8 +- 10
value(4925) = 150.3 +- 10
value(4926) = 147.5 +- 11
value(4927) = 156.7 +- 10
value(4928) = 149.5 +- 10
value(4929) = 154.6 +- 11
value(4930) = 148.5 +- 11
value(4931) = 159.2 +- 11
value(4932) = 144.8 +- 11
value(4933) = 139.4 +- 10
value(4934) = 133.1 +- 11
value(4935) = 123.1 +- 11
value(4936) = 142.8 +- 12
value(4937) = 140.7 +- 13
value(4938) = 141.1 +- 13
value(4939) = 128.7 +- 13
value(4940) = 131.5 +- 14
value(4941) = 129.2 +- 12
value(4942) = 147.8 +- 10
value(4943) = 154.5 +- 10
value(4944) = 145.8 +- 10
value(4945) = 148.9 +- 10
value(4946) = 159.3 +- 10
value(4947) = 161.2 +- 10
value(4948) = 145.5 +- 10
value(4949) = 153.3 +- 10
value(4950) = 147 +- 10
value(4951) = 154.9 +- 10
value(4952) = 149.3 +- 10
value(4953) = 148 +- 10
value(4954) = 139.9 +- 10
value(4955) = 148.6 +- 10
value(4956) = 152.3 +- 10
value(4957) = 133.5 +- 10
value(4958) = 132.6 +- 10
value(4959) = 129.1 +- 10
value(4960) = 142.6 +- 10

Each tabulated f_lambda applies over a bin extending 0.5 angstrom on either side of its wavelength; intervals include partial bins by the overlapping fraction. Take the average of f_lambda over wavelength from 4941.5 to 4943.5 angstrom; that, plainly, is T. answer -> 151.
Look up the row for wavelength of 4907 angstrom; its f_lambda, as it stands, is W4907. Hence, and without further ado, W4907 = 128.1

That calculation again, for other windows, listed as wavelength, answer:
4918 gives 135.8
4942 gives 147.8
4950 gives 147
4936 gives 142.8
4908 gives 132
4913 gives 131.7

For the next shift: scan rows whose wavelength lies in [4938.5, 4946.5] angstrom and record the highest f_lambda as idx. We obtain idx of 159.3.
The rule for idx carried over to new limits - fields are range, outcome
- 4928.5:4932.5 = 159.2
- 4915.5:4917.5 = 161.3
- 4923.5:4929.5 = 156.7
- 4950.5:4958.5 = 154.9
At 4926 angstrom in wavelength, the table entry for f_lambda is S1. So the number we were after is 147.5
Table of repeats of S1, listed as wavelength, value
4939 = 128.7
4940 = 131.5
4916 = 147.3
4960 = 142.6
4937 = 140.7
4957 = 133.5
